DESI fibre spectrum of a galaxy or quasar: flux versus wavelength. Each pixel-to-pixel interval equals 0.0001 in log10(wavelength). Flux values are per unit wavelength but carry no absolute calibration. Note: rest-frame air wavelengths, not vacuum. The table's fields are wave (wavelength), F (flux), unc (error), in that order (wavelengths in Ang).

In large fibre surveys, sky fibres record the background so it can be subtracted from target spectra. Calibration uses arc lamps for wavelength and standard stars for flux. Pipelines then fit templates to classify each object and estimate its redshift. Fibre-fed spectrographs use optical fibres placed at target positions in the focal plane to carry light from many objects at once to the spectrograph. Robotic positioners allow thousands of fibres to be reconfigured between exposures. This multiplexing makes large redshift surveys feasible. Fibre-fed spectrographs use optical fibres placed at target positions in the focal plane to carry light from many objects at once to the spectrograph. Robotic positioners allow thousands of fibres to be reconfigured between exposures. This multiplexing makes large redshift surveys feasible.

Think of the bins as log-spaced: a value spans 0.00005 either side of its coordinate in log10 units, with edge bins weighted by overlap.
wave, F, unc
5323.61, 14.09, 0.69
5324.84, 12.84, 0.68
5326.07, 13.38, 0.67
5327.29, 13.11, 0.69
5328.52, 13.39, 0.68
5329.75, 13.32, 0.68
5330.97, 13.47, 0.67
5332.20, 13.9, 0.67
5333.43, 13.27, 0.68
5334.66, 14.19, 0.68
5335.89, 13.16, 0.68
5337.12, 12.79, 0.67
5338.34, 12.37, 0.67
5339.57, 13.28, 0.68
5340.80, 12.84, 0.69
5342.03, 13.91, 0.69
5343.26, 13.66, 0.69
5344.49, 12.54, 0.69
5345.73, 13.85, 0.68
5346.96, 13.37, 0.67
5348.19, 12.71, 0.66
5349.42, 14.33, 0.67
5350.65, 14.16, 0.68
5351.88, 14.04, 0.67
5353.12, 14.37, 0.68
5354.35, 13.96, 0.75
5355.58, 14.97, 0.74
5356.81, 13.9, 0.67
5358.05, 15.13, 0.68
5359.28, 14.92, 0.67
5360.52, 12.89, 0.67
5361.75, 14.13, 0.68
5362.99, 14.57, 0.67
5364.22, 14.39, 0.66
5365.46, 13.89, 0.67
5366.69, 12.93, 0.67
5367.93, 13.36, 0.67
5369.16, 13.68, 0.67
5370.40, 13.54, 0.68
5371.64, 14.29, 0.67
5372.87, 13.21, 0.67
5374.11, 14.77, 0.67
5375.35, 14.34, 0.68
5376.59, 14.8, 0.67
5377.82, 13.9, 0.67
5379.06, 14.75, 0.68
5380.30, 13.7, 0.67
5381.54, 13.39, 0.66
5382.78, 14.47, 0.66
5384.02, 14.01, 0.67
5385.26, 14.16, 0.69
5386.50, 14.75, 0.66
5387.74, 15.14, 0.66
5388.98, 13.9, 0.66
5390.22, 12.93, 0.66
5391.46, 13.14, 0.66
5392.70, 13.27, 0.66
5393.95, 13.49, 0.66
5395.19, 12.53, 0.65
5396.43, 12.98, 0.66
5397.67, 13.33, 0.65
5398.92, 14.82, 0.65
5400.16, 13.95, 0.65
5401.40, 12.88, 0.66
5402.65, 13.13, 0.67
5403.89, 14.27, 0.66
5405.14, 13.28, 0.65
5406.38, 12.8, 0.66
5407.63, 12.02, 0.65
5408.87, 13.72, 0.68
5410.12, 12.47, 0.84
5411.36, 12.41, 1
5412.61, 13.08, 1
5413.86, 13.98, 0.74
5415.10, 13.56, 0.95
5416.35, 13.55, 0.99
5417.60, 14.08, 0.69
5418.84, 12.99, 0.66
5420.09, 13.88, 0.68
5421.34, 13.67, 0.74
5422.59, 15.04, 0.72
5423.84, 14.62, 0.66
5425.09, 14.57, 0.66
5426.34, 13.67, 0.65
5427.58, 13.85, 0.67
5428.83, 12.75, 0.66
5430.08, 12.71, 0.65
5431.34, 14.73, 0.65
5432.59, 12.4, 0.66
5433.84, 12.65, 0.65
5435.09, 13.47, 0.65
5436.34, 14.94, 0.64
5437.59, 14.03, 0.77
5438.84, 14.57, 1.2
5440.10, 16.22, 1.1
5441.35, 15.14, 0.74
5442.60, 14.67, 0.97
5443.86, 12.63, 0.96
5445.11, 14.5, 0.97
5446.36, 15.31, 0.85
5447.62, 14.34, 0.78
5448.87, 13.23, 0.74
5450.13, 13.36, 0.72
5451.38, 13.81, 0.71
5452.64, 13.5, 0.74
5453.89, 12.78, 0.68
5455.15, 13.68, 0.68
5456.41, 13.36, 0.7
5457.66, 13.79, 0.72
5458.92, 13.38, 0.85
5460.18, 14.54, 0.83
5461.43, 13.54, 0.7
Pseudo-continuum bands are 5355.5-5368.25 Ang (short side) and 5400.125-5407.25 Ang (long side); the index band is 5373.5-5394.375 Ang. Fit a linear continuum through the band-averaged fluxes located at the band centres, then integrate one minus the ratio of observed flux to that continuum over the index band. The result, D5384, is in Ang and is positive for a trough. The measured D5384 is -0.61 Ang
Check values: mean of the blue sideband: 14.1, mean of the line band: 14.1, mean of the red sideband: 13.3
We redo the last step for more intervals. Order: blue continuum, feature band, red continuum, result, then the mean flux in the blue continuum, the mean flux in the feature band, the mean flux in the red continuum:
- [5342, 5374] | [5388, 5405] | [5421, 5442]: 0.6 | 13.9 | 13.5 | 14.1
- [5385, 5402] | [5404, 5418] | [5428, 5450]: 0.6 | 13.7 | 13.2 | 14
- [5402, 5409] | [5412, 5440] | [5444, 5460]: -0.8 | 13.2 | 13.8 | 13.7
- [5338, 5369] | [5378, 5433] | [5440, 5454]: 1.4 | 13.8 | 13.6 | 14.1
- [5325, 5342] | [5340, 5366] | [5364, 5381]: -0.6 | 13.3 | 13.9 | 14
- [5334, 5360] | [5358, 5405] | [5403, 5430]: -0.8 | 13.7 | 13.9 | 13.5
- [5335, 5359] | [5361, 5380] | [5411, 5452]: -0.4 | 13.7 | 14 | 13.9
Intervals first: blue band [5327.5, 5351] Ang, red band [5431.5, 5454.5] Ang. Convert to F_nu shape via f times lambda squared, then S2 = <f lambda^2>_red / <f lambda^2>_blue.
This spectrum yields 1.1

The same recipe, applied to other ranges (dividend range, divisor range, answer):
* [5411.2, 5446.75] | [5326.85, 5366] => 1.05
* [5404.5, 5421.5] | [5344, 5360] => 0.97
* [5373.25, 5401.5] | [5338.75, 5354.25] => 1.04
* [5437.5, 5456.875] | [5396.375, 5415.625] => 1.07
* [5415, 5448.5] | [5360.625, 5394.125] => 1.03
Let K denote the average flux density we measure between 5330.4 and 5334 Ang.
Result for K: 13.5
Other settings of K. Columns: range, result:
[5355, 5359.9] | 14.7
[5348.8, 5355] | 14.2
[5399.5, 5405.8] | 13.5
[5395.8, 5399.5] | 13.7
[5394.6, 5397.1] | 12.8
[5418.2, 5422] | 13.5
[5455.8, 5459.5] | 13.5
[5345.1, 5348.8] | 13.3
